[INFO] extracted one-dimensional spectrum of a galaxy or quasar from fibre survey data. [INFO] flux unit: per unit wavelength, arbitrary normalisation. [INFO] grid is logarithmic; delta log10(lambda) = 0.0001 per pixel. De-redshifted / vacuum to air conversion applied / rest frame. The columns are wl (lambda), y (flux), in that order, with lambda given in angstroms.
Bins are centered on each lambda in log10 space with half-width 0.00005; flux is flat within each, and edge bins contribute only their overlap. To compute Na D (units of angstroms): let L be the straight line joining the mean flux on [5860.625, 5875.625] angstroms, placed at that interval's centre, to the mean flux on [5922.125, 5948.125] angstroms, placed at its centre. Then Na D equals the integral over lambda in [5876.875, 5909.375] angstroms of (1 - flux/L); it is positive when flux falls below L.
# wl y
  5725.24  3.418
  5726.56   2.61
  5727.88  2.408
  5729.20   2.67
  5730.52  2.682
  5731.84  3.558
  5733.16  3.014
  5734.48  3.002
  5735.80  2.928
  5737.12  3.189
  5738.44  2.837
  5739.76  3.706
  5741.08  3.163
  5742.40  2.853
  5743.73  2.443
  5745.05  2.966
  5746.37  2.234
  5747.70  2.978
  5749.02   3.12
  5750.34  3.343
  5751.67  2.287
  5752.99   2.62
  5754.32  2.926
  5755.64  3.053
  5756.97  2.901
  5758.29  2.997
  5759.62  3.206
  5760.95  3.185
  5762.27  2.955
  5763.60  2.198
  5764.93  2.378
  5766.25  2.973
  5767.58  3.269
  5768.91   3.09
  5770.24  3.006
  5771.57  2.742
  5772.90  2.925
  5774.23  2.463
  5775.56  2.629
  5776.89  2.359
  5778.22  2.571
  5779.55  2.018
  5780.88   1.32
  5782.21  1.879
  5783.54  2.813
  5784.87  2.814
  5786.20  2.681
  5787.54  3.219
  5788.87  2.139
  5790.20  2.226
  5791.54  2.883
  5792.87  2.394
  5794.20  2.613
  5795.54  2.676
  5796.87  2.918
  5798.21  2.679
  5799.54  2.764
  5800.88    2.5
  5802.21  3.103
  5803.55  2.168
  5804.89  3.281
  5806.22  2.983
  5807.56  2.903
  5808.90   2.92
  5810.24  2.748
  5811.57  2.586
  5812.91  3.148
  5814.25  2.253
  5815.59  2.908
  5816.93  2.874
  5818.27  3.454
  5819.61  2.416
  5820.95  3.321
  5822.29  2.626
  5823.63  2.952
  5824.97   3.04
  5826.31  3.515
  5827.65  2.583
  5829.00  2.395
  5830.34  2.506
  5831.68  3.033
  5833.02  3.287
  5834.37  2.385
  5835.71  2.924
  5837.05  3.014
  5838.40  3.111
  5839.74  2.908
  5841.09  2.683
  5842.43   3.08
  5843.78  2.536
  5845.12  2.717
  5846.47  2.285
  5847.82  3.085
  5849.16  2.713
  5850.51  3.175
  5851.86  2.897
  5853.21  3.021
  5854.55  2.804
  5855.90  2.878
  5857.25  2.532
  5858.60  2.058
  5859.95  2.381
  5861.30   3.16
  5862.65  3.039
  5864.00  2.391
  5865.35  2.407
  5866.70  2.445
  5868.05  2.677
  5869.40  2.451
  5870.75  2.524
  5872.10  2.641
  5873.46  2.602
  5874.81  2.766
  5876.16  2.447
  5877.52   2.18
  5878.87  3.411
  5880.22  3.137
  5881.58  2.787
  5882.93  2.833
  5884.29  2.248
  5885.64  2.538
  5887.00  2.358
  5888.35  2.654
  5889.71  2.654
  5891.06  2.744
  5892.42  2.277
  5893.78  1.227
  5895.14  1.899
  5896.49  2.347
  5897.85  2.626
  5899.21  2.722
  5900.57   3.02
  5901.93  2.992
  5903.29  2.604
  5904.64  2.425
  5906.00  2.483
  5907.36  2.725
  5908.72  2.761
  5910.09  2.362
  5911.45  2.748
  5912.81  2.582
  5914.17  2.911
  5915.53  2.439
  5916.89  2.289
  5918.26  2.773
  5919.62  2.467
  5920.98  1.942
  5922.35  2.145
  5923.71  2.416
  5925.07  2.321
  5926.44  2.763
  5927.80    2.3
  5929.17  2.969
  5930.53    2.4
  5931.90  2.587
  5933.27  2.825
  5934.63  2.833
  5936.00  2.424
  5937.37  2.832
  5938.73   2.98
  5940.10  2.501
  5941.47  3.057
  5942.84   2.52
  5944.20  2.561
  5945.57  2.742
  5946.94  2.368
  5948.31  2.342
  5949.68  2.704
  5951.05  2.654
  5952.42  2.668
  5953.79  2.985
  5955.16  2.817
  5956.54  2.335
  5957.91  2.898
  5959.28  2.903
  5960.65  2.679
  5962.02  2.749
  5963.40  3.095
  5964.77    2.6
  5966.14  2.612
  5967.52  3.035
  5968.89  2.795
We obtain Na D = 0.8 angstroms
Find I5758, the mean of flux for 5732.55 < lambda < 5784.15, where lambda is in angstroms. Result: 2.78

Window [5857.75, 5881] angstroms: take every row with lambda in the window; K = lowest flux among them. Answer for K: 2.058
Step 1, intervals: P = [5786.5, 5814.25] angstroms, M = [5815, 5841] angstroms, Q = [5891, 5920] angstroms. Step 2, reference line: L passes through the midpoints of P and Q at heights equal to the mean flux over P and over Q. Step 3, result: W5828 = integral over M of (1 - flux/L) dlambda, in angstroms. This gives -2.23 angstroms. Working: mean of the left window 2.73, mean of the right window 2.51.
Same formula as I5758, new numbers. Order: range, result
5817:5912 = 2.7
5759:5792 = 2.63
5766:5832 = 2.72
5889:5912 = 2.51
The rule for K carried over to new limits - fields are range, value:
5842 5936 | 1.227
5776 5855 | 1.32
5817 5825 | 2.416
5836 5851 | 2.285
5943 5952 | 2.342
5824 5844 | 2.385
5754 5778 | 2.198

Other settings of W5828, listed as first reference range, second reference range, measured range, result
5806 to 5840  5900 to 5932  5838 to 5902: 1.7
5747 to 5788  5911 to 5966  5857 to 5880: 0.6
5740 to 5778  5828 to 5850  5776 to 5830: 2.3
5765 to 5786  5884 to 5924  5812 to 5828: -2.3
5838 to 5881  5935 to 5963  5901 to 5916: 0.3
